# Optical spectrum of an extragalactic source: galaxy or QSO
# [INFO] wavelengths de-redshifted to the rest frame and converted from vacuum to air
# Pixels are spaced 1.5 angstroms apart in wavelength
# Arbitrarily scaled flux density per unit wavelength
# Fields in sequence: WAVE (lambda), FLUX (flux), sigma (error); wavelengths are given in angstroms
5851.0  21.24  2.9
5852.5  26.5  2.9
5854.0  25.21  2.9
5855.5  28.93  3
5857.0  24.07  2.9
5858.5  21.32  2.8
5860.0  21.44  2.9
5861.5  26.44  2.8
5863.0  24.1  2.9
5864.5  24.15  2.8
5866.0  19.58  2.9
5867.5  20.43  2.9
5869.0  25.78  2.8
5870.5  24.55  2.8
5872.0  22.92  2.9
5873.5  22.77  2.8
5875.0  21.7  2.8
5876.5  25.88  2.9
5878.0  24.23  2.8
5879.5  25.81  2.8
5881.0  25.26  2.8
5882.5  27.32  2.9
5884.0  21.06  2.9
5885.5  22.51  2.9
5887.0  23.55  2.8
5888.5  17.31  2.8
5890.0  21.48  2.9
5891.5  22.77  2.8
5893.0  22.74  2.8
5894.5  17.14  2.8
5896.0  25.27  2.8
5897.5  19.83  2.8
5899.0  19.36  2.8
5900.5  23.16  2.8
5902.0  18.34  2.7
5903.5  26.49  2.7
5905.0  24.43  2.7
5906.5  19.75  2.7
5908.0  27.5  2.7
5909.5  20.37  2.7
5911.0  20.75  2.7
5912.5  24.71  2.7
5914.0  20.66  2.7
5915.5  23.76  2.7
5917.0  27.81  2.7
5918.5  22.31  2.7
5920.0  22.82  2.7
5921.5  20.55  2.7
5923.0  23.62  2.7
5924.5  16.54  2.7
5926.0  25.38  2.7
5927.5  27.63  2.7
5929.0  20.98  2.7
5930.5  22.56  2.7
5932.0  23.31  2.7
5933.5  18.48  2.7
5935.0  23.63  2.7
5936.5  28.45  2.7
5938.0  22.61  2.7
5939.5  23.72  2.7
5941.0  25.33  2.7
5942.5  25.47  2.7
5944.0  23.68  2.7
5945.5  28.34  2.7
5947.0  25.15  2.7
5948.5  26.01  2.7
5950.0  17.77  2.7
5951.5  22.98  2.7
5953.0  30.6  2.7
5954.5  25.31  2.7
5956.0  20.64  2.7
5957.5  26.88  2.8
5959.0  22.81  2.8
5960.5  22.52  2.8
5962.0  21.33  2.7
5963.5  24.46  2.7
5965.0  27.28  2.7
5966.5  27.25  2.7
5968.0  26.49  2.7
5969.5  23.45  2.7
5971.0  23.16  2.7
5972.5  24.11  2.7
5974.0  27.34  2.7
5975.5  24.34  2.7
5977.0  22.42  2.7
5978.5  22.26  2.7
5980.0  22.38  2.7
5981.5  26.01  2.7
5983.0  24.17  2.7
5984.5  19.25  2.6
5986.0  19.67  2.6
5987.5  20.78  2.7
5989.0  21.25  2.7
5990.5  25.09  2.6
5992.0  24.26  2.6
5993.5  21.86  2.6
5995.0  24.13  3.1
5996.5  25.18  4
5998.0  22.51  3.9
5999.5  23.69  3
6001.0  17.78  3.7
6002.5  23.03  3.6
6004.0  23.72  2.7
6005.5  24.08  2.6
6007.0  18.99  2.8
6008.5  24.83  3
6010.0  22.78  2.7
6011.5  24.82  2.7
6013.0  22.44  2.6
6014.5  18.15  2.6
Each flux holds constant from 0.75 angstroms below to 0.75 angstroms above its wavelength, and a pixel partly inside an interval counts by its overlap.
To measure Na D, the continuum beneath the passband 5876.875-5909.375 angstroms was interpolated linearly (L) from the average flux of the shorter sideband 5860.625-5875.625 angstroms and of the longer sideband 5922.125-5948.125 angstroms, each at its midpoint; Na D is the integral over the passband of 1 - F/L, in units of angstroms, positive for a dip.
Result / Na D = 1.15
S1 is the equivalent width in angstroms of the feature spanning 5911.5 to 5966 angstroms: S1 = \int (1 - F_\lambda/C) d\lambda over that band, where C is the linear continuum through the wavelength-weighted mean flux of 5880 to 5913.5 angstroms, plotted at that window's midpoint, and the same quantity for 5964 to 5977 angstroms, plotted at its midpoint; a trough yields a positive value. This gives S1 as 0.5 angstroms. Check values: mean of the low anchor 22.3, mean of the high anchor 25.2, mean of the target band 23.8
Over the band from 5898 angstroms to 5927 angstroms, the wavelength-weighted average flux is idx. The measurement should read 22.6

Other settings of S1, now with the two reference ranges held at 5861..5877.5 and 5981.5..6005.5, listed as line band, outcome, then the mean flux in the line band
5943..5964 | -1.2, 24.2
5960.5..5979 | -1.4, 24.4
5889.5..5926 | 1.5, 22.2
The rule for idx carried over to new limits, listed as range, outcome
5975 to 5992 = 22.6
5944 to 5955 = 25.1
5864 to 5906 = 22.7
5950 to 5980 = 24.3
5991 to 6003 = 22.8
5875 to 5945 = 23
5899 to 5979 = 23.7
